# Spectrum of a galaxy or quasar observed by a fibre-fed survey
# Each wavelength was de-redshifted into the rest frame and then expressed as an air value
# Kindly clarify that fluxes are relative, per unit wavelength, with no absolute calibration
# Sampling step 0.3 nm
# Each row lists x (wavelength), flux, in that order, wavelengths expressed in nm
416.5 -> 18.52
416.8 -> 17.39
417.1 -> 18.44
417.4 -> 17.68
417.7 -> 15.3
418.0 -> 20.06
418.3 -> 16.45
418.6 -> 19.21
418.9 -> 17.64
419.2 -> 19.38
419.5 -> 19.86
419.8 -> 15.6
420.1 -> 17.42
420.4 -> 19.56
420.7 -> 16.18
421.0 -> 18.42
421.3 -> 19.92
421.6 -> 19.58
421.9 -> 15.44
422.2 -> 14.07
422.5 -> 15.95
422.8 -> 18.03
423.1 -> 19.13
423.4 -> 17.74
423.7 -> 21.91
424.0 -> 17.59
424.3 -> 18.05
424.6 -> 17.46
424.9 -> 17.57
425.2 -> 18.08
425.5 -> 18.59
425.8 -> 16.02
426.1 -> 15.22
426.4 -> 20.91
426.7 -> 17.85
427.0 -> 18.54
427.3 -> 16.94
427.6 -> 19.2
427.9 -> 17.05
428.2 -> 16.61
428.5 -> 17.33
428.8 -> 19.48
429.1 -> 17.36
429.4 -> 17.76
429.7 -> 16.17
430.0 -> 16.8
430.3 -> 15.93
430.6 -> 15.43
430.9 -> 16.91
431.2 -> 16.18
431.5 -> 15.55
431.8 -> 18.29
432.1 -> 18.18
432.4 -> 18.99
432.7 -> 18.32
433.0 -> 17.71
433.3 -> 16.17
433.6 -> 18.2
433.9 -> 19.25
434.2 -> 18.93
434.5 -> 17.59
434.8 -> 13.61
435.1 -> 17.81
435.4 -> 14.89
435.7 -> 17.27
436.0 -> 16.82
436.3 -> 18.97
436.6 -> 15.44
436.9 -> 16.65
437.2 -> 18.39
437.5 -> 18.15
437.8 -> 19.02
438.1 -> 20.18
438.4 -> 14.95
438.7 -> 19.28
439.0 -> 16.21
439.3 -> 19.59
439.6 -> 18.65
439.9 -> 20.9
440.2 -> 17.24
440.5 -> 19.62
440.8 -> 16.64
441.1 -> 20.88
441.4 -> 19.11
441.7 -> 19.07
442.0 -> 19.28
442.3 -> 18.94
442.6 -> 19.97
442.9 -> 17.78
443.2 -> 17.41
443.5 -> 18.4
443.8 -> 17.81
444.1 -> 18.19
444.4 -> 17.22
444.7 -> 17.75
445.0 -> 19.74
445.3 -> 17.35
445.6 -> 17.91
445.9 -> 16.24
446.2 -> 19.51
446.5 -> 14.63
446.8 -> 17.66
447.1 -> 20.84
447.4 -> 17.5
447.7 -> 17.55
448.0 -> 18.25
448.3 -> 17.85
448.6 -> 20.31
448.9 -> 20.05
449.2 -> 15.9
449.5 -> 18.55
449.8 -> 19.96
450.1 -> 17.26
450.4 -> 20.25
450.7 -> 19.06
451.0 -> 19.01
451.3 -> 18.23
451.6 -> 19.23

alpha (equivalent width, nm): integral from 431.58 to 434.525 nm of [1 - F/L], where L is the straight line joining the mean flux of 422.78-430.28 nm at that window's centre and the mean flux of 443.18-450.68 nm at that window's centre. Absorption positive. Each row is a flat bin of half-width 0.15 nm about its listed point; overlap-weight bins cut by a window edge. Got -0.03 nm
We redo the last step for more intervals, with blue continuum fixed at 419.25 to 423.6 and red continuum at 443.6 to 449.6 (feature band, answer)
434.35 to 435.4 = 0.10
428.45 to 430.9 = 0.11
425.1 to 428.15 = 0.00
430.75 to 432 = 0.07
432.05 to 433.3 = -0.01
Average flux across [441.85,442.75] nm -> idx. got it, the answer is 19.4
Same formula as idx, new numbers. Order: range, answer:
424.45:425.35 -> 17.7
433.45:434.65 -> 18.5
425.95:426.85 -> 18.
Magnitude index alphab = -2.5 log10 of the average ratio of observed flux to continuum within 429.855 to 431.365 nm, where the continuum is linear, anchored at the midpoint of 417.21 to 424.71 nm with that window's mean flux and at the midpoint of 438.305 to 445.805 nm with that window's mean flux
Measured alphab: 0.12 mag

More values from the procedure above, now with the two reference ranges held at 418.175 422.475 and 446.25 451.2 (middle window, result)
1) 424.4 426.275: 0.04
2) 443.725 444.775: 0.04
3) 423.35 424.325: -0.07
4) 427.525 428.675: 0.03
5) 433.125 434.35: 0.00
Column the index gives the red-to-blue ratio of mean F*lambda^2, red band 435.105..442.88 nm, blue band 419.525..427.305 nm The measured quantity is 1.1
